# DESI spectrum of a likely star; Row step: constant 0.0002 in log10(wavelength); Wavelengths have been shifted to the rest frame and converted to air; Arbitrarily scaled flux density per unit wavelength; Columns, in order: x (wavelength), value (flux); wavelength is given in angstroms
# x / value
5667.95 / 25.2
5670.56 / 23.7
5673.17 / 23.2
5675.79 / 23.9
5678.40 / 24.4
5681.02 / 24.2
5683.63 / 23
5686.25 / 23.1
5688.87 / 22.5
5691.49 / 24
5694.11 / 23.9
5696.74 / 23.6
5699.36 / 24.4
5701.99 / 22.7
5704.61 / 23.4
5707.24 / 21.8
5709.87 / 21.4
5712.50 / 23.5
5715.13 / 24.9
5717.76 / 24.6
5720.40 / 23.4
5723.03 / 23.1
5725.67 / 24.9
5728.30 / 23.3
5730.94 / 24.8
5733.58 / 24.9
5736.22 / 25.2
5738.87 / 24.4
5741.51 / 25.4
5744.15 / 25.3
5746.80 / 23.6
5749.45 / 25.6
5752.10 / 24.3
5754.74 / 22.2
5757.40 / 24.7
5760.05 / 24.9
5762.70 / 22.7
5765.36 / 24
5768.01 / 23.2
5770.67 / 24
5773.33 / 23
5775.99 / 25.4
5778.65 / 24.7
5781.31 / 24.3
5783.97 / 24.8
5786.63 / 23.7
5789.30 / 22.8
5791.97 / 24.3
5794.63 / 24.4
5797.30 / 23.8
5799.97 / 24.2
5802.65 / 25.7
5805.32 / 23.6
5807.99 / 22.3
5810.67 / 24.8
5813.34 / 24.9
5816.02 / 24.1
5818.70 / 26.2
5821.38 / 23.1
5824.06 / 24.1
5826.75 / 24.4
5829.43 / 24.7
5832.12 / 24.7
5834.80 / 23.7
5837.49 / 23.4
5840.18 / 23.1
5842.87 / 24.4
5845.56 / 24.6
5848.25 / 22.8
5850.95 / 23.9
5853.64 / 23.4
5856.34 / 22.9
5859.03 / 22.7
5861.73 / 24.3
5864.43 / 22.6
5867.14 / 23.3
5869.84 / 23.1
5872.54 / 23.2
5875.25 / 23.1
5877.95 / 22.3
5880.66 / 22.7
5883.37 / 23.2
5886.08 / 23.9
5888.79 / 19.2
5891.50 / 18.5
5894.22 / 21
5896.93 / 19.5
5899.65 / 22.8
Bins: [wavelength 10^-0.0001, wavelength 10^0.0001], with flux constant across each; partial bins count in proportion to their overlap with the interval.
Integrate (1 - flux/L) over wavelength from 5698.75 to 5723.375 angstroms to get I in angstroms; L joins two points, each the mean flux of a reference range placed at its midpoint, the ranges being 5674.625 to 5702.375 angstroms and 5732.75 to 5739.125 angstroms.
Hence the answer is 0.94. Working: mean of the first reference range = 23.6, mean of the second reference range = 24.9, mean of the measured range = 23.3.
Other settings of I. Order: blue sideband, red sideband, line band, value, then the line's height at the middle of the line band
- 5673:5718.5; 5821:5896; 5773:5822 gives -2.21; 23.2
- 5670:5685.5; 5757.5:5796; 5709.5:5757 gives -0.65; 23.9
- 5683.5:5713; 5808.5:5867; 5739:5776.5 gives -1.13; 23.4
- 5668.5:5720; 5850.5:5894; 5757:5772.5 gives -0.47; 23.1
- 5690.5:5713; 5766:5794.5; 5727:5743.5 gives -0.81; 23.5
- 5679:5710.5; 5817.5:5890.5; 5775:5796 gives -0.85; 23.3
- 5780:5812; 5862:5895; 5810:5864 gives -1.89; 23.2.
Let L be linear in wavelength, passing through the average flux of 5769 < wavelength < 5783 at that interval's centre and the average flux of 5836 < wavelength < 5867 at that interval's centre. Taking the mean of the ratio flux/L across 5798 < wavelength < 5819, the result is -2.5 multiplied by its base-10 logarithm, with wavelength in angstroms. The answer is -0.02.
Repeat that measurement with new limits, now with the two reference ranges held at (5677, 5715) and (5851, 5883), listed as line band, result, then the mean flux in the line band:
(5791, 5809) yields -0.041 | 24.1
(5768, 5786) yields -0.048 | 24.3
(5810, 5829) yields -0.062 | 24.5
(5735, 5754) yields -0.067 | 24.7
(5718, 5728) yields -0.025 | 23.8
